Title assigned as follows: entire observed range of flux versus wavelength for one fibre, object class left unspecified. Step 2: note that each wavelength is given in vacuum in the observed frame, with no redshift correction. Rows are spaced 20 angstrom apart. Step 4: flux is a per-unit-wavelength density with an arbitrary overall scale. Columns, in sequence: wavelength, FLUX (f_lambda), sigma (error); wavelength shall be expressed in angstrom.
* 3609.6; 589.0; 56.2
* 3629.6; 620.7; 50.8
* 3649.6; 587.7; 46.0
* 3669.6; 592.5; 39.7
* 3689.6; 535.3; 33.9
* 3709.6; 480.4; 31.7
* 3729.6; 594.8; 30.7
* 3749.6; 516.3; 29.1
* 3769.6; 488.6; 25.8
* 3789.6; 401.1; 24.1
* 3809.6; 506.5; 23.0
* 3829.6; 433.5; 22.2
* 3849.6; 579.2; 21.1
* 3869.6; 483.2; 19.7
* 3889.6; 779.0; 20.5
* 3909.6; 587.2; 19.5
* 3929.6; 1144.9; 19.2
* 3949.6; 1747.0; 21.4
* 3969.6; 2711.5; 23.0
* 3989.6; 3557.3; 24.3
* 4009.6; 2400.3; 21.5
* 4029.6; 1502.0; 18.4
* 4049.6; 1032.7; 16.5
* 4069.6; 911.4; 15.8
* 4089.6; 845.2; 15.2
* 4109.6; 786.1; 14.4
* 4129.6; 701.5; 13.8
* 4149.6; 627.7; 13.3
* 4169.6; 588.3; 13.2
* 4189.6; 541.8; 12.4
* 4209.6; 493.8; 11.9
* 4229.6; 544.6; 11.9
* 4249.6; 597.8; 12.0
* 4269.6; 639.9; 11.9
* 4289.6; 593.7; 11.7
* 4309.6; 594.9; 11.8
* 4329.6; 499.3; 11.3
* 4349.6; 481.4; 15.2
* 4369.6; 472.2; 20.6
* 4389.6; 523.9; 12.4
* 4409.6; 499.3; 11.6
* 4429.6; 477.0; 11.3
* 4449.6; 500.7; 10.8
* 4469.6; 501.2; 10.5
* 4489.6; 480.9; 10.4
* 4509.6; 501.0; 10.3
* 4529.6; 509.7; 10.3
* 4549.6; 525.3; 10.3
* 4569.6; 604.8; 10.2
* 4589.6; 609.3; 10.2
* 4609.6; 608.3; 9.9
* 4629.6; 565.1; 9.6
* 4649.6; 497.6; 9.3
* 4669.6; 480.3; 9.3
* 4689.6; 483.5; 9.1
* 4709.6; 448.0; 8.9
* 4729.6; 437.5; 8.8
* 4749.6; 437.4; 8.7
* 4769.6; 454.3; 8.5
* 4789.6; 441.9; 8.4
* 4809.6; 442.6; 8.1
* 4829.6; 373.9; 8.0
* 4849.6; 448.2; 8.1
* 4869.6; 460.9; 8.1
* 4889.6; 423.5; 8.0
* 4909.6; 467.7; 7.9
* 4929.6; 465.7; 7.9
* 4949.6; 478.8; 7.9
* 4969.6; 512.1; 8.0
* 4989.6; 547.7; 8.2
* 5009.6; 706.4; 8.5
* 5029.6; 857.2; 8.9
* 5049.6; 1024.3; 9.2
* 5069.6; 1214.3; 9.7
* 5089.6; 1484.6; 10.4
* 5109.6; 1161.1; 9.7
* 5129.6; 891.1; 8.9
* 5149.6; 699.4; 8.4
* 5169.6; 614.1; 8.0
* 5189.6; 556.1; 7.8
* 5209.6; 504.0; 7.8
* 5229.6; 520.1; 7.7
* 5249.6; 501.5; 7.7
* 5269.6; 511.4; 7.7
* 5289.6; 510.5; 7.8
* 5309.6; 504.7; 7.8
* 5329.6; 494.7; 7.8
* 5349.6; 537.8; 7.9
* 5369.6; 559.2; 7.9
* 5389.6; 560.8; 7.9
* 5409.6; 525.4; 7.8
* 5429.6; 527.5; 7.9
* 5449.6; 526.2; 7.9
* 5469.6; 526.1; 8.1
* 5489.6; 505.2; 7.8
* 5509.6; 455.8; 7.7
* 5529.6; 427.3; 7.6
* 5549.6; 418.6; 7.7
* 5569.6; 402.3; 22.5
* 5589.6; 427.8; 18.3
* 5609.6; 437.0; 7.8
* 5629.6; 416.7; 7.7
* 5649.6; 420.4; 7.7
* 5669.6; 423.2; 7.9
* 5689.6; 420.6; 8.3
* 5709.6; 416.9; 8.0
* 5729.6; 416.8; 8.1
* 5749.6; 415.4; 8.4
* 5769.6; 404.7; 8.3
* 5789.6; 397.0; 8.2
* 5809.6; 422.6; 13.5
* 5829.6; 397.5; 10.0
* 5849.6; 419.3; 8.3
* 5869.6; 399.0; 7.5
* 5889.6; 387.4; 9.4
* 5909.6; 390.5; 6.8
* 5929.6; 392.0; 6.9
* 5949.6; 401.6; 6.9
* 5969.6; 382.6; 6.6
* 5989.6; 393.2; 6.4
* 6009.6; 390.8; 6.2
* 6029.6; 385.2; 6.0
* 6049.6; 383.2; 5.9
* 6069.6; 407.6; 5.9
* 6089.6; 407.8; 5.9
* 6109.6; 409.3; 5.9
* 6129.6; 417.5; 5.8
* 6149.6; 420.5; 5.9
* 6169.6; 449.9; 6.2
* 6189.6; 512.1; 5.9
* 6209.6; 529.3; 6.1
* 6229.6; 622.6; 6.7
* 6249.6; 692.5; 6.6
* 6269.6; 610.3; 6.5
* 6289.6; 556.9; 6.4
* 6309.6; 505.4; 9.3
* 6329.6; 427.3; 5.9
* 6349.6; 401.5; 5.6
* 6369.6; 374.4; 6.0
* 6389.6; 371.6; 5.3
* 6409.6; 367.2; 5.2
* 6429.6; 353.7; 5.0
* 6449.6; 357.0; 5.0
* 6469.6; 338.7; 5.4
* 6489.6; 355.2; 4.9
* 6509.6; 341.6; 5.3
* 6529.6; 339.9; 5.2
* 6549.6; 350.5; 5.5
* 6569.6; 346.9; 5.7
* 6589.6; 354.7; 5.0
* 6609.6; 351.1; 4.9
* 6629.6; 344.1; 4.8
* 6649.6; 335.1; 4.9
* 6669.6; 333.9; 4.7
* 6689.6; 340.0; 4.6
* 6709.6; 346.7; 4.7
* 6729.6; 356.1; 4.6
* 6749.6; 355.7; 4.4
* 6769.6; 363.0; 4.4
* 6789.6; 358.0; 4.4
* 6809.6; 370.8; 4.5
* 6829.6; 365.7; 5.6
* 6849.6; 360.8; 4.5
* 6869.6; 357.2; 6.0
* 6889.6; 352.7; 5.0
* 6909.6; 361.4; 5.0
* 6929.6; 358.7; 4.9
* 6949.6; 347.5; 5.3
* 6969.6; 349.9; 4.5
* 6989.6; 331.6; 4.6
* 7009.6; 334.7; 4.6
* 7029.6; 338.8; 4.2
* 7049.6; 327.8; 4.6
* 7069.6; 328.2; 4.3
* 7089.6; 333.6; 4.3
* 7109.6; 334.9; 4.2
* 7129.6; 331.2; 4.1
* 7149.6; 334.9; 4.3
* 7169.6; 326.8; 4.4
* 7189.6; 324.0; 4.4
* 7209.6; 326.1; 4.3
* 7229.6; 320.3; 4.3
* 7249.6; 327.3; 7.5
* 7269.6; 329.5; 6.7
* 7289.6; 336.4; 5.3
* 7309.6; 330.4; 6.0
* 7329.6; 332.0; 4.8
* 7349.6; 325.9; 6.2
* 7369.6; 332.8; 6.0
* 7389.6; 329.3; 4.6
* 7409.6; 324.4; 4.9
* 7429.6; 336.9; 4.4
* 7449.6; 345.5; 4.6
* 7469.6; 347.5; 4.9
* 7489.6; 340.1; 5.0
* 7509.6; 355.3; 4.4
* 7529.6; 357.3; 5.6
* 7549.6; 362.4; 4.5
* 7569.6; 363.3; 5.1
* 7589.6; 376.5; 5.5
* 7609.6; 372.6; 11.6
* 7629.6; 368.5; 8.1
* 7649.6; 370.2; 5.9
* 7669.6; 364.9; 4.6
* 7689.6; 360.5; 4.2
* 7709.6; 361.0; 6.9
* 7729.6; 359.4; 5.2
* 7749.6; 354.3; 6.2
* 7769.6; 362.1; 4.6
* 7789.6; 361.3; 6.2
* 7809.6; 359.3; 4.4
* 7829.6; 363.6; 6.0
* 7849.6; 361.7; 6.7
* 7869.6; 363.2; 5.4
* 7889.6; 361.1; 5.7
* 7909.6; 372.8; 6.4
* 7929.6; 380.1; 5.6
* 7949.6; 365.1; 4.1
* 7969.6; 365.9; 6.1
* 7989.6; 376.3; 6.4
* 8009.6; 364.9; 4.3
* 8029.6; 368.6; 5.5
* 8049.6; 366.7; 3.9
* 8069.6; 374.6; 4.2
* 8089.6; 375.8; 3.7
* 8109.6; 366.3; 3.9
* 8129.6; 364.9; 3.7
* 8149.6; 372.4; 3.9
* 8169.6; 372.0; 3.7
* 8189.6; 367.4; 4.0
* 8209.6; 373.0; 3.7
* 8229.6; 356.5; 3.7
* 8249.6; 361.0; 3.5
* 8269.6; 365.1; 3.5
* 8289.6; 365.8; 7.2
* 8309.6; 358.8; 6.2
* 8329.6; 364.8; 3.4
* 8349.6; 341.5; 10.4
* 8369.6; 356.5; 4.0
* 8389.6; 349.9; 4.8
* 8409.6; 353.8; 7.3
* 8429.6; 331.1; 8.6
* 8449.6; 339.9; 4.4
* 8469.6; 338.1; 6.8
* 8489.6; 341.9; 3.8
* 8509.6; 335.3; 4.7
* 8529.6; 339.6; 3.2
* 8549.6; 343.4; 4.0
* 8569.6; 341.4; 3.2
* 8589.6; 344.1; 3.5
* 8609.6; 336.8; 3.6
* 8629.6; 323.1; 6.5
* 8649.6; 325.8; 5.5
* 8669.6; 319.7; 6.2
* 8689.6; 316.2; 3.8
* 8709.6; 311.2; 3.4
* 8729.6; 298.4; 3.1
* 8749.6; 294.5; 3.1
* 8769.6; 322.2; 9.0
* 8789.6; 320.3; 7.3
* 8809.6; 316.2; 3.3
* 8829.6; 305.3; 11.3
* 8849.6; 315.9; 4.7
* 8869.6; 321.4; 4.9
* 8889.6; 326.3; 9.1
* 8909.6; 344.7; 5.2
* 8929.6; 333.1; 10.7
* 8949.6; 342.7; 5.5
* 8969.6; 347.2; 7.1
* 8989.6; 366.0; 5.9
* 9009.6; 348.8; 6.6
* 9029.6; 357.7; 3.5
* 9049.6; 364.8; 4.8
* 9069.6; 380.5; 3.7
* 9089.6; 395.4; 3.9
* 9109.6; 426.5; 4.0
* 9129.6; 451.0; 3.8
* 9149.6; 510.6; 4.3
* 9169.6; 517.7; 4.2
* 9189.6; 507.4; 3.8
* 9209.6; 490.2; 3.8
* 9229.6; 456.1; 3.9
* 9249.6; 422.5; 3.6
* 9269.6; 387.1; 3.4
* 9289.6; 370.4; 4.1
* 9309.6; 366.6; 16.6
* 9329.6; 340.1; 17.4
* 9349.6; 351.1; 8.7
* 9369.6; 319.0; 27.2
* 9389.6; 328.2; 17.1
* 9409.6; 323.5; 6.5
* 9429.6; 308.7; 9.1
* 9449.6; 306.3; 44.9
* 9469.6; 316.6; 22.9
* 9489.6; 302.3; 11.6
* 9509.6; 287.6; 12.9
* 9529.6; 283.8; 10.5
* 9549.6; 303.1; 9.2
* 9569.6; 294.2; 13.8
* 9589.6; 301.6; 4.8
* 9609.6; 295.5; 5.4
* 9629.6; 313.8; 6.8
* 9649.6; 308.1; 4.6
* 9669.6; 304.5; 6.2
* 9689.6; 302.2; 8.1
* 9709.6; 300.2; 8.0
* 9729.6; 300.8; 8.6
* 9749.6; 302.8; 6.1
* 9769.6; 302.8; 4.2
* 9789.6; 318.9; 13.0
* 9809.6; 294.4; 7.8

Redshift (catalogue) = 2.279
